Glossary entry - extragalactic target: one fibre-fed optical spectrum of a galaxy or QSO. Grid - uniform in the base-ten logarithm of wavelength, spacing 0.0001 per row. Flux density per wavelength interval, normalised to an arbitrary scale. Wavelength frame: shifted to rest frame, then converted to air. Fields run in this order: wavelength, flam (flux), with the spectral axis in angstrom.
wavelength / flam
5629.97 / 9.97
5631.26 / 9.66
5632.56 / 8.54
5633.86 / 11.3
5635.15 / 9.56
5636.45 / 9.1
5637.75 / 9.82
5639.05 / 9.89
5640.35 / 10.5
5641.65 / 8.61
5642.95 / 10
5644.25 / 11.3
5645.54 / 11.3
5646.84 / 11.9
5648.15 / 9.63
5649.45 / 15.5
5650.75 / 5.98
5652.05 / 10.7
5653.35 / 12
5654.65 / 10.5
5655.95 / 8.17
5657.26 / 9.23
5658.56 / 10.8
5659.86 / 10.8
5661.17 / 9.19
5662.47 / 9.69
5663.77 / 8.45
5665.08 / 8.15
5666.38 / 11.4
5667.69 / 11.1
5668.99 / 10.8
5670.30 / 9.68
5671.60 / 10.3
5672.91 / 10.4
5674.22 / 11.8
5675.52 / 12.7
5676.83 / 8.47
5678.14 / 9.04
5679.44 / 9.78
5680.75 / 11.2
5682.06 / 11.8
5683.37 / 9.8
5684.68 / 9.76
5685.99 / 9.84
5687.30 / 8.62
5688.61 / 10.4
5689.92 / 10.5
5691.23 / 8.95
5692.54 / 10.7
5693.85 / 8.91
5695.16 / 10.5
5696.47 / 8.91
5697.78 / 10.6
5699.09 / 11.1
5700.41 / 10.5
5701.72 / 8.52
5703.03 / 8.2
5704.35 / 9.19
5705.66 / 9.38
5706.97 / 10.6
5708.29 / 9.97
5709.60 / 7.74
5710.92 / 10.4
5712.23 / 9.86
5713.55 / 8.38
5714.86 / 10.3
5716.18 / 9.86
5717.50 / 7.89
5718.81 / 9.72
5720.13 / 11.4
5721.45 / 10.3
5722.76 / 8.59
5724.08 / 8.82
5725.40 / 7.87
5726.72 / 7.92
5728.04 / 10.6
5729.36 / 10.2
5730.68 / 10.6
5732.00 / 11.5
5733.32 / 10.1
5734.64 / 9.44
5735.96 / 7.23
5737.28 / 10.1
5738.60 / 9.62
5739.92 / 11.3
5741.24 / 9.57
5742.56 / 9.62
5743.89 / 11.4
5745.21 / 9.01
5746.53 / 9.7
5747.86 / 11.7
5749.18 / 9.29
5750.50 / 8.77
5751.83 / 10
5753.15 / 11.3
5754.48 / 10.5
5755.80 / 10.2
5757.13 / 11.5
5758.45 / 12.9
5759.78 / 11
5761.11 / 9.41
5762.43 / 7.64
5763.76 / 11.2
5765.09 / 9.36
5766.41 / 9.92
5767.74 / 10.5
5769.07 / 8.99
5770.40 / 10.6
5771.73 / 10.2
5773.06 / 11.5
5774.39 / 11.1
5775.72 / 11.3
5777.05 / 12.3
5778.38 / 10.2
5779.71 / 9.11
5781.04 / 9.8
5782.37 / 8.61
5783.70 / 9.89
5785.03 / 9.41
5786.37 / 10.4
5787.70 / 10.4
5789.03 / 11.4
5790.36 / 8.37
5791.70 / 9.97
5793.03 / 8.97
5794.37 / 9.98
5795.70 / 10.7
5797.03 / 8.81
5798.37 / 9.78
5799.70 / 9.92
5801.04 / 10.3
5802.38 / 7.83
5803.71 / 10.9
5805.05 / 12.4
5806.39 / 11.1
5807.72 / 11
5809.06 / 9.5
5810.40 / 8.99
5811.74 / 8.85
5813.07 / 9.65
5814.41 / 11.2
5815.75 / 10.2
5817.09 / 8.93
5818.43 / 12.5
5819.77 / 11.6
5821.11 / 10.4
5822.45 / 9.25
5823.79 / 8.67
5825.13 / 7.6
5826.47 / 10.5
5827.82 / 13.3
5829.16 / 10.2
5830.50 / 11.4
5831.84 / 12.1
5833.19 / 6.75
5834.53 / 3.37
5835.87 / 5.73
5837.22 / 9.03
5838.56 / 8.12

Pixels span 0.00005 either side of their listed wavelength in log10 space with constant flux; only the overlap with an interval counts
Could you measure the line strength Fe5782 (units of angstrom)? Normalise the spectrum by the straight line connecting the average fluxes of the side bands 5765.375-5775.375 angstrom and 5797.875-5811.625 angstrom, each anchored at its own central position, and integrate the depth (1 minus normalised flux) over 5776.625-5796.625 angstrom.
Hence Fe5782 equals 0.7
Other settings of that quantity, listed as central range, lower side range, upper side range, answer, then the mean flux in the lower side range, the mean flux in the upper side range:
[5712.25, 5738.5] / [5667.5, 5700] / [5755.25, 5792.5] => 1.81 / 10.2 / 10.3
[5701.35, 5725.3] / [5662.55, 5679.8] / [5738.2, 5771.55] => 1.90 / 10.2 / 10.2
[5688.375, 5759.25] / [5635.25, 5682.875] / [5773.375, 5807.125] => 2.38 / 10.3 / 10.1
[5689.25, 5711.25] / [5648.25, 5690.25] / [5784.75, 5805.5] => 1.00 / 10.2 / 9.95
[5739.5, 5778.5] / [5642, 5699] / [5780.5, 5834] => -1.19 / 10.2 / 10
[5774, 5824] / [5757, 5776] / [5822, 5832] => 1.27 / 10.4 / 10.3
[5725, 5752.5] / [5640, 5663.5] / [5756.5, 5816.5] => 1.07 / 10.3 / 10.2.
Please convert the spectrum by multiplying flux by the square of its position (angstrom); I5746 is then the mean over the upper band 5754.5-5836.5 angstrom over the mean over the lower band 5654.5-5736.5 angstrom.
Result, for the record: 1.06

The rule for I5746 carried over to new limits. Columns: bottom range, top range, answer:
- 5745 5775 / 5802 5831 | 1.02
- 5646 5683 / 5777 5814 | 1.01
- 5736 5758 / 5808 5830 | 1.02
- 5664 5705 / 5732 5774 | 1.04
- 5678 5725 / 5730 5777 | 1.07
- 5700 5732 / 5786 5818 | 1.09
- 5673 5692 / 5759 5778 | 1.05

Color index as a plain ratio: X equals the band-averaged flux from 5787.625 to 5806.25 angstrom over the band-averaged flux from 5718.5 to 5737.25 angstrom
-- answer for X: 1.04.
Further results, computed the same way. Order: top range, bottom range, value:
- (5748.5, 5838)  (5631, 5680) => 0.98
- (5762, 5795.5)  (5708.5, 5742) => 1.05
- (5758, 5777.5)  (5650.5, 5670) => 1.06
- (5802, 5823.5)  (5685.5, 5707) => 1.06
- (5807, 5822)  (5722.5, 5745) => 1.06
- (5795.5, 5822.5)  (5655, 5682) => 1.01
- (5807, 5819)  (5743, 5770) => 0.99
